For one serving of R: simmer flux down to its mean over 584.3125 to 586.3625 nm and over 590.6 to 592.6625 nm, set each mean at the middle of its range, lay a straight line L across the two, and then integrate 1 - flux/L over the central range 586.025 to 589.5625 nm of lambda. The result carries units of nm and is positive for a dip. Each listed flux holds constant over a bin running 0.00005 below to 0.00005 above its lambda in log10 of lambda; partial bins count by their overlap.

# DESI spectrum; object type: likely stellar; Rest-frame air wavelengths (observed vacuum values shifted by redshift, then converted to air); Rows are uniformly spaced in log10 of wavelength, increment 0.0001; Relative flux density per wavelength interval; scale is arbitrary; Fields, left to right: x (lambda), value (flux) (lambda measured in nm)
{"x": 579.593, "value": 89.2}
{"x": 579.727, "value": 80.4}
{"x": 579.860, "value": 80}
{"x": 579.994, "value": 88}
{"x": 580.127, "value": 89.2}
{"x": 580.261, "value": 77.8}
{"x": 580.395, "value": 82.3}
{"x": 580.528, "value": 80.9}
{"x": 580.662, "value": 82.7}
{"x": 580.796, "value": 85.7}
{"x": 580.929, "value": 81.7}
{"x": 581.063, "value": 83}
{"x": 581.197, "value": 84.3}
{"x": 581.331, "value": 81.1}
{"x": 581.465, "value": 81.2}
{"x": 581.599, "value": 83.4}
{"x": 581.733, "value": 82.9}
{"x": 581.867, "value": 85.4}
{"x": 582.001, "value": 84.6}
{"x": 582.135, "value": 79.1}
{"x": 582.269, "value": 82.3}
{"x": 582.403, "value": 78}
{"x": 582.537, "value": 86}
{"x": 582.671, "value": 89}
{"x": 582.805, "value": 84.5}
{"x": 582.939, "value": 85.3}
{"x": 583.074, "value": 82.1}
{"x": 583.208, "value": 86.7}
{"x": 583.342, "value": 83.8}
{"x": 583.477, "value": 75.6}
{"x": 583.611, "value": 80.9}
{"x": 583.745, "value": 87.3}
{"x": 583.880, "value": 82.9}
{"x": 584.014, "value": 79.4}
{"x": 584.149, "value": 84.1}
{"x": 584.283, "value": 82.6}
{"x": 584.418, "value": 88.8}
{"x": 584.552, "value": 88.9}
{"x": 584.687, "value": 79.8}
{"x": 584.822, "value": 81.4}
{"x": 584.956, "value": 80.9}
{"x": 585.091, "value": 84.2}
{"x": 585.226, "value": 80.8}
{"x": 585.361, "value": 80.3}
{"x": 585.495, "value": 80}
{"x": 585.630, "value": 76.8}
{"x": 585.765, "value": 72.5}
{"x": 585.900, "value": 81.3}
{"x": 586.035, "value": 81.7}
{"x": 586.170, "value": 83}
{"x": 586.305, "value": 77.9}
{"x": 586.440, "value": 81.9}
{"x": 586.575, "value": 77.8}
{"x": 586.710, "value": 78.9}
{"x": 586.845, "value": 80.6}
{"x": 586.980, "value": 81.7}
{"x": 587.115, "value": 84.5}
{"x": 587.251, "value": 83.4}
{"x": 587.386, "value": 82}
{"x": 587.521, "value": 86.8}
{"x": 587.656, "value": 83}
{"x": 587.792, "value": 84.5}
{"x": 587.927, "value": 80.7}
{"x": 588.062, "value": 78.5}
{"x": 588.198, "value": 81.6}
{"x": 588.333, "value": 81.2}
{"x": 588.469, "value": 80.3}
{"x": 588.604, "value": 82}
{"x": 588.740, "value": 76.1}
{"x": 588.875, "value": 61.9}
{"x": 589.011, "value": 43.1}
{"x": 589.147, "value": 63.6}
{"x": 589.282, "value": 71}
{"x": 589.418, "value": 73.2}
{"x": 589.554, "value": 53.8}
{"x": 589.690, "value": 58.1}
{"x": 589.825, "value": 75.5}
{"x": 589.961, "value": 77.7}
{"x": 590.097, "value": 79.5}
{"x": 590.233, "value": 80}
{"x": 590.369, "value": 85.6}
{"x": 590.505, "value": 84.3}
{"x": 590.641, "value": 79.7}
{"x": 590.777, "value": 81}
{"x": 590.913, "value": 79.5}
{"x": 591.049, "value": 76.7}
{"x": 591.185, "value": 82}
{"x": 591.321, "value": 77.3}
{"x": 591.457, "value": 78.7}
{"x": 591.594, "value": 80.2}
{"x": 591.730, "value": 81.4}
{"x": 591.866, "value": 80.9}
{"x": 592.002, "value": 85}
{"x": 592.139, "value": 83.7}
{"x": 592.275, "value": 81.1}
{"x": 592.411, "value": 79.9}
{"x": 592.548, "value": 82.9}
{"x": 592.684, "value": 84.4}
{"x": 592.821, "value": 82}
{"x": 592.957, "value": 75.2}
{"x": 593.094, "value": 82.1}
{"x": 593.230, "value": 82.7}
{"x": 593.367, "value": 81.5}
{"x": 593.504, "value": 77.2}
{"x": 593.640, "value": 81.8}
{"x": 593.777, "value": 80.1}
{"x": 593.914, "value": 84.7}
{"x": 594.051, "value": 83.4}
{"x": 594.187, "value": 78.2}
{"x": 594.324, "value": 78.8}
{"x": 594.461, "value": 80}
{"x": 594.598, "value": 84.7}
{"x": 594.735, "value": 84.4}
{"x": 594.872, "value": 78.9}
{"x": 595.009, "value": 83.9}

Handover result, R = 0.17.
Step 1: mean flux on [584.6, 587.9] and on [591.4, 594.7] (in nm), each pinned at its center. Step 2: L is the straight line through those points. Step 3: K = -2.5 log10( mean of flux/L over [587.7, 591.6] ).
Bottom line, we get 0.08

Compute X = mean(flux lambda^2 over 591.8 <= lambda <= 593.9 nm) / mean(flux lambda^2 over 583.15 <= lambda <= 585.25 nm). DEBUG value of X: 1.01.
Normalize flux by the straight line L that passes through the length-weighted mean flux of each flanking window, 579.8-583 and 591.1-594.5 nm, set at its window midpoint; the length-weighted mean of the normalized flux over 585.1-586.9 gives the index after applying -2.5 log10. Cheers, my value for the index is 0.036 mag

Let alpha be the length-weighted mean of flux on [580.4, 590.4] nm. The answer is 79.9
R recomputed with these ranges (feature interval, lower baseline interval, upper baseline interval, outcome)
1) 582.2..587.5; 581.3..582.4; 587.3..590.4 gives -0.206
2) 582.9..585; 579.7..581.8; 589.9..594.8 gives -0.021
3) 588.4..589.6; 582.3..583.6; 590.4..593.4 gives 0.210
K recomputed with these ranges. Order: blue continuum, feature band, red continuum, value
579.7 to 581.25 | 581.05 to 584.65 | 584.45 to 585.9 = -0.02 mag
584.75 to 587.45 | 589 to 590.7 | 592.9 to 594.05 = 0.12 mag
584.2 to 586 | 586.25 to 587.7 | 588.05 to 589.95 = -0.08 mag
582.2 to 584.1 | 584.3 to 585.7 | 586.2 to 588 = 0.00 mag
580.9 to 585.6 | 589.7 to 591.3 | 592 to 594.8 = 0.04 mag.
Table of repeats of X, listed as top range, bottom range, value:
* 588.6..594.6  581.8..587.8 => 0.96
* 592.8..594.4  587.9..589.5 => 1.13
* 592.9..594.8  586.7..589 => 1.04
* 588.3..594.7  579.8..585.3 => 0.96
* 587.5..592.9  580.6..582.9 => 0.96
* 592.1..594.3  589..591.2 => 1.11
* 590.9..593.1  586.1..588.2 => 1.01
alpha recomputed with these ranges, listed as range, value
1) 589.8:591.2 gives 80.2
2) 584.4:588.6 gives 81.4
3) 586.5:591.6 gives 77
